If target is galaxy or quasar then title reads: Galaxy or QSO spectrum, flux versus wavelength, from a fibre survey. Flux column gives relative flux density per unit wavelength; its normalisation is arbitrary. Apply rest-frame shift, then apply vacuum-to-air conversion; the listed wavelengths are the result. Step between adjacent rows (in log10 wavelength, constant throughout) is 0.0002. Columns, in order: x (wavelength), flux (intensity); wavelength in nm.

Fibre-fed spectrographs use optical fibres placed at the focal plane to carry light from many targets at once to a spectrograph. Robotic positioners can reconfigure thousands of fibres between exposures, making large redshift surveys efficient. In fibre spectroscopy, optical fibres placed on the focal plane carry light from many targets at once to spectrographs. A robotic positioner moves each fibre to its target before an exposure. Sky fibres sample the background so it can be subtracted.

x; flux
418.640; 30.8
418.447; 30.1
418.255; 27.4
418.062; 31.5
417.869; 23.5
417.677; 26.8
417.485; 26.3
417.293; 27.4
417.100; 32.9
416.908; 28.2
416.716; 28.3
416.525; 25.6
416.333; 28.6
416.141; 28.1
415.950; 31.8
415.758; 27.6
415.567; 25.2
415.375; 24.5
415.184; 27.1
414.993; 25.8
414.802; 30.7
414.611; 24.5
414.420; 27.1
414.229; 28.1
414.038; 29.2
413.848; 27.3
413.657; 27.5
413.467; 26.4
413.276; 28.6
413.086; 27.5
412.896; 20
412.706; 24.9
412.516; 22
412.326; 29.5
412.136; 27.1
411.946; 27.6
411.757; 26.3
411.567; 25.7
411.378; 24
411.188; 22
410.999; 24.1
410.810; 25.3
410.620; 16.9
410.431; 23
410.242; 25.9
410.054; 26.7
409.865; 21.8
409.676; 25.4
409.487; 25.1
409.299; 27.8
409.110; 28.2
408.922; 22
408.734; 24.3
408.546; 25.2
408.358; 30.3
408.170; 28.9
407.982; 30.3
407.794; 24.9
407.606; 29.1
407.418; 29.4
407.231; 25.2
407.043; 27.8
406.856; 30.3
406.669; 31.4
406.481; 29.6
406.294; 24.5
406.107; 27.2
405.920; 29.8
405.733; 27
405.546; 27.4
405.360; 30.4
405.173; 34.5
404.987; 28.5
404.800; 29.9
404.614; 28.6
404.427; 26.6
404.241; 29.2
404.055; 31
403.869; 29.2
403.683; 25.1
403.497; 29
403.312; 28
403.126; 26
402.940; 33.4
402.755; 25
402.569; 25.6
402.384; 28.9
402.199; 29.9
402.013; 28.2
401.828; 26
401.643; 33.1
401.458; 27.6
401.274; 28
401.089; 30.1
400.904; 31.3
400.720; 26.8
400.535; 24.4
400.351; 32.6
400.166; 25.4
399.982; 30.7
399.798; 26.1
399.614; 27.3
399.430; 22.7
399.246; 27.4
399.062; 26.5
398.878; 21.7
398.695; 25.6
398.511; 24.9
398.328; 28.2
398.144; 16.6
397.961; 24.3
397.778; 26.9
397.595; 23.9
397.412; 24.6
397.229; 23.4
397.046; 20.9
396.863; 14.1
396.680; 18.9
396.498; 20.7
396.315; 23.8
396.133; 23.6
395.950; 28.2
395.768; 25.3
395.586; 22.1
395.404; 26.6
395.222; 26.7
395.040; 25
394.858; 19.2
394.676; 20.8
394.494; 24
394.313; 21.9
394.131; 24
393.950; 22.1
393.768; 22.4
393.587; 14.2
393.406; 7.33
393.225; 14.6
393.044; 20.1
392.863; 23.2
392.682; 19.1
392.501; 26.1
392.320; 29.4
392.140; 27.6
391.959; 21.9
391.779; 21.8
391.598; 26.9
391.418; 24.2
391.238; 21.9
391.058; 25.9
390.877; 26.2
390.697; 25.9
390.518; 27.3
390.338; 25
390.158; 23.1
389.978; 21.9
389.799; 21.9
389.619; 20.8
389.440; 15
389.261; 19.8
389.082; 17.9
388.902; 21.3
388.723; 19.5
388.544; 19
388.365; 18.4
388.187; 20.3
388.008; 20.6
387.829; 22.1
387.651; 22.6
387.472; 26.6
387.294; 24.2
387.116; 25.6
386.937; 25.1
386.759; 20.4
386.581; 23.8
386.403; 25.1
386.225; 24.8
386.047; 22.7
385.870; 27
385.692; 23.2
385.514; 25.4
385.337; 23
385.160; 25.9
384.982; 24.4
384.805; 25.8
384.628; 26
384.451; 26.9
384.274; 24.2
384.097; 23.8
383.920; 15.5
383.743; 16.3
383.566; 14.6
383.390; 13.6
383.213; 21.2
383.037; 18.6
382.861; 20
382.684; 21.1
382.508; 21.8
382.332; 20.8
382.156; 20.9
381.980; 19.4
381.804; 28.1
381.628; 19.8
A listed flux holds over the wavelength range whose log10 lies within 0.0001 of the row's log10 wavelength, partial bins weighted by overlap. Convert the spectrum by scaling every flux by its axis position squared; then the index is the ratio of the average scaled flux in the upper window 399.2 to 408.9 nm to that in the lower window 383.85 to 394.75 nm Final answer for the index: 1.3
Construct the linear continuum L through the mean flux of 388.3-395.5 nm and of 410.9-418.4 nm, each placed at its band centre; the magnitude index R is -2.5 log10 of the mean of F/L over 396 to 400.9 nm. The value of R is -0.047 mag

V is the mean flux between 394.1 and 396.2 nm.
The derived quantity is 24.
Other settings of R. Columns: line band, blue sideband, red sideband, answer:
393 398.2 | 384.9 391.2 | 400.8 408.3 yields 0.180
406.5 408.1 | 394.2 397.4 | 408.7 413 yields -0.183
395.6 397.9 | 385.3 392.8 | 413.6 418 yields 0.070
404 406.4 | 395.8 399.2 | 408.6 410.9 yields -0.199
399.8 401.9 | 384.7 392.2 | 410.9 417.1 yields -0.154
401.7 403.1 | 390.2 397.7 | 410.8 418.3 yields -0.156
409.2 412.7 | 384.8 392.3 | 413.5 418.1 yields 0.085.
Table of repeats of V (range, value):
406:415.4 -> 26.3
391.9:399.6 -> 22.7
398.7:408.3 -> 28.2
